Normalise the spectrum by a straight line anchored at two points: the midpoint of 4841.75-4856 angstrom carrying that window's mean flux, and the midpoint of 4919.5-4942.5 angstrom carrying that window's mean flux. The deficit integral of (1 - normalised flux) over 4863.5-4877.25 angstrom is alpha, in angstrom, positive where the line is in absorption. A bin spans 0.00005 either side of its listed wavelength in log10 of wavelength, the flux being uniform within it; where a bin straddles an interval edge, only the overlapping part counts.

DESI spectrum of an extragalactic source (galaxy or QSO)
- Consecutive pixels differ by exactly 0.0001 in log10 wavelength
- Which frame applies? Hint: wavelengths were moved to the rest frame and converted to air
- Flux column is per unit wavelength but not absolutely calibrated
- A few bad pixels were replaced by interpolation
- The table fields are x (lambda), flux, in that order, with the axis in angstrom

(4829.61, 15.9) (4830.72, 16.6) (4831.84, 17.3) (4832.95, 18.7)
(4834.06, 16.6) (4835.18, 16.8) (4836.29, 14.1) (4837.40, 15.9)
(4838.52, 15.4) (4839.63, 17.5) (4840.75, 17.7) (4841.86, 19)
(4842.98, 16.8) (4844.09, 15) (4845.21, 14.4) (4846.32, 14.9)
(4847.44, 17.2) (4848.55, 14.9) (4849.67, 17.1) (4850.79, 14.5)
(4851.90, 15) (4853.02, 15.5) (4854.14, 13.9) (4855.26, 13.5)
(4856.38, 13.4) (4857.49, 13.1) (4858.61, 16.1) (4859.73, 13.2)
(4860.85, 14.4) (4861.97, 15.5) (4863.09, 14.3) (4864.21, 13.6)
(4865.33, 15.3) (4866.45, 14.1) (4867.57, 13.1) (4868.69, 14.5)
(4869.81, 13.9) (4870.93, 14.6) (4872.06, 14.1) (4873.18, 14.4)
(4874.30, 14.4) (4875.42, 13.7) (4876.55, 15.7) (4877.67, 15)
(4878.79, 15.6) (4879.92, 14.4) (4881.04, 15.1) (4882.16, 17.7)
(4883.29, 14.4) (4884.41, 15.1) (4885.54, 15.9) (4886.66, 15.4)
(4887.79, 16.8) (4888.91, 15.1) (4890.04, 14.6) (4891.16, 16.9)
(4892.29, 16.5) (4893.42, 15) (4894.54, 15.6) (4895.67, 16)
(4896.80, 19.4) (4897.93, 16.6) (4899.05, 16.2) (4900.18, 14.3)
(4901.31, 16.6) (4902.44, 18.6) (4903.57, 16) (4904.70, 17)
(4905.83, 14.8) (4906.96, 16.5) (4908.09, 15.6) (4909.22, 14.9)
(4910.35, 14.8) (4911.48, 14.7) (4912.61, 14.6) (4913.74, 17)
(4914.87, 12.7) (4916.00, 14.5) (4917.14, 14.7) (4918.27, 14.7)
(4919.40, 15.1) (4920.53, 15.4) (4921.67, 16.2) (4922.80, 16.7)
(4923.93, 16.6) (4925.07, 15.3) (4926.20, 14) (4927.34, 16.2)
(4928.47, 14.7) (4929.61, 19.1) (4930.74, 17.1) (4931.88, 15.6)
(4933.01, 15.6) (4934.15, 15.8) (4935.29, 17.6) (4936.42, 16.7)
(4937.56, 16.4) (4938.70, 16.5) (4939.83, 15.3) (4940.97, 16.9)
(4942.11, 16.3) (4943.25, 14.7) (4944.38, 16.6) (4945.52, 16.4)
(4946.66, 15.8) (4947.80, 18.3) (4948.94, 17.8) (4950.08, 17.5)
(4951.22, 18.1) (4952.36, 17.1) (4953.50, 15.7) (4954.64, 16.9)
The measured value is 1.14 angstrom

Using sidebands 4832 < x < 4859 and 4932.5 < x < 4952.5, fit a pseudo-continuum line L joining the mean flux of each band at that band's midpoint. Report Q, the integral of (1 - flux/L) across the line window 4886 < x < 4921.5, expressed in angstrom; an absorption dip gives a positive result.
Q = 1.2 angstrom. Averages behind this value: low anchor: 15.7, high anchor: 16.6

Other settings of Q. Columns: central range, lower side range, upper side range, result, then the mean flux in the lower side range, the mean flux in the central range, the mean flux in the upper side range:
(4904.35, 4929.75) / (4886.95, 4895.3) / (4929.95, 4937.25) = 1.3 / 15.8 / 15.4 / 16.5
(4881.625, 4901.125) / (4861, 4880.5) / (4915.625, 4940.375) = -1.3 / 14.5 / 16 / 15.9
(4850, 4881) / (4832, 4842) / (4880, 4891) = 3.2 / 16.8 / 14.4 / 15.6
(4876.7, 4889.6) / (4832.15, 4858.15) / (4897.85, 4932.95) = 0.2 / 15.7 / 15.5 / 15.7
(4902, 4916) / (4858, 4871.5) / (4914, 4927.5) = -0.5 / 14.4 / 15.5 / 15.2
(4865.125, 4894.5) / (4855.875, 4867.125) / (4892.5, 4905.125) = 0.6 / 14.3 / 15.1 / 16.5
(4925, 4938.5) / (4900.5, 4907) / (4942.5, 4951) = 0.4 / 16.5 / 16.2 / 16.8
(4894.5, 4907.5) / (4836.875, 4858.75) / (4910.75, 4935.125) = -0.8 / 15.5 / 16.5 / 15.6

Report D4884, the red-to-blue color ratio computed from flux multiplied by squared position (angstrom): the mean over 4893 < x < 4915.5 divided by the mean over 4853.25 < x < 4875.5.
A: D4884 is 1.1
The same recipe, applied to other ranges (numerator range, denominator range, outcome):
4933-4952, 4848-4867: 1.18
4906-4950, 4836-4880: 1.09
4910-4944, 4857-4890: 1.09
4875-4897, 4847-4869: 1.08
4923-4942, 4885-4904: 1.02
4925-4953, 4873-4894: 1.10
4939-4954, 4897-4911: 1.05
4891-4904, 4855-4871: 1.18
